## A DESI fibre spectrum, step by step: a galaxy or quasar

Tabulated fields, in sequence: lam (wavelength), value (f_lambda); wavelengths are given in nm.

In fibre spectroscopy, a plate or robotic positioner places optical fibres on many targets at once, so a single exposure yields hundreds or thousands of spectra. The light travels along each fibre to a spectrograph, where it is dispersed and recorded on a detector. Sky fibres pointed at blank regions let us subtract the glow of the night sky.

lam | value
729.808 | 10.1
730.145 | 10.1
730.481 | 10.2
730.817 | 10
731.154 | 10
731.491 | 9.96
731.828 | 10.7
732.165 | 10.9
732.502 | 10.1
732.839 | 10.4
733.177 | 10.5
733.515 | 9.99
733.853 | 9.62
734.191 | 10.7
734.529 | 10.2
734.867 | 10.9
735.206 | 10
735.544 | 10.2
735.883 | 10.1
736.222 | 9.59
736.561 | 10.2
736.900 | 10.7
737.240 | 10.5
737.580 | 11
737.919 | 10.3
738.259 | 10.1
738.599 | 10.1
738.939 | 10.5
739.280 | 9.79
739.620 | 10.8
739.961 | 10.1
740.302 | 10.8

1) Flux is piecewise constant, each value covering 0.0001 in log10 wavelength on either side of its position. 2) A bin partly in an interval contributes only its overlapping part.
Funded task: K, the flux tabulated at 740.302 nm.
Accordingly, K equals 10.8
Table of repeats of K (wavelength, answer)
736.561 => 10.2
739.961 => 10.1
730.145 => 10.1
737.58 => 11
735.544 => 10.2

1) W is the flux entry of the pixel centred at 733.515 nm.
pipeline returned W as 9.99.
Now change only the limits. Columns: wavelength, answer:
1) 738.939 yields 10.5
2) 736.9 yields 10.7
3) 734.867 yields 10.9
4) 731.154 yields 10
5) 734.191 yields 10.7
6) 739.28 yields 9.79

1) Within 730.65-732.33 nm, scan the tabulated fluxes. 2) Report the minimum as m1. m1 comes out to 9.96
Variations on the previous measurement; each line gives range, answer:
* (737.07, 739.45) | 9.79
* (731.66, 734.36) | 9.62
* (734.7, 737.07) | 9.59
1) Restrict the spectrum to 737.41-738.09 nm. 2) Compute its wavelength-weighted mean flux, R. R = 10.7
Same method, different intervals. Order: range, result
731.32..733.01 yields 10.4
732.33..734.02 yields 10.1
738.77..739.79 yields 10.4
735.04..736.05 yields 10.1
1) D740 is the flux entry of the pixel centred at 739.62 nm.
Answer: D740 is 10.8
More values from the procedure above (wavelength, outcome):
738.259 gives 10.1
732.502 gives 10.1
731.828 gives 10.7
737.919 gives 10.3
